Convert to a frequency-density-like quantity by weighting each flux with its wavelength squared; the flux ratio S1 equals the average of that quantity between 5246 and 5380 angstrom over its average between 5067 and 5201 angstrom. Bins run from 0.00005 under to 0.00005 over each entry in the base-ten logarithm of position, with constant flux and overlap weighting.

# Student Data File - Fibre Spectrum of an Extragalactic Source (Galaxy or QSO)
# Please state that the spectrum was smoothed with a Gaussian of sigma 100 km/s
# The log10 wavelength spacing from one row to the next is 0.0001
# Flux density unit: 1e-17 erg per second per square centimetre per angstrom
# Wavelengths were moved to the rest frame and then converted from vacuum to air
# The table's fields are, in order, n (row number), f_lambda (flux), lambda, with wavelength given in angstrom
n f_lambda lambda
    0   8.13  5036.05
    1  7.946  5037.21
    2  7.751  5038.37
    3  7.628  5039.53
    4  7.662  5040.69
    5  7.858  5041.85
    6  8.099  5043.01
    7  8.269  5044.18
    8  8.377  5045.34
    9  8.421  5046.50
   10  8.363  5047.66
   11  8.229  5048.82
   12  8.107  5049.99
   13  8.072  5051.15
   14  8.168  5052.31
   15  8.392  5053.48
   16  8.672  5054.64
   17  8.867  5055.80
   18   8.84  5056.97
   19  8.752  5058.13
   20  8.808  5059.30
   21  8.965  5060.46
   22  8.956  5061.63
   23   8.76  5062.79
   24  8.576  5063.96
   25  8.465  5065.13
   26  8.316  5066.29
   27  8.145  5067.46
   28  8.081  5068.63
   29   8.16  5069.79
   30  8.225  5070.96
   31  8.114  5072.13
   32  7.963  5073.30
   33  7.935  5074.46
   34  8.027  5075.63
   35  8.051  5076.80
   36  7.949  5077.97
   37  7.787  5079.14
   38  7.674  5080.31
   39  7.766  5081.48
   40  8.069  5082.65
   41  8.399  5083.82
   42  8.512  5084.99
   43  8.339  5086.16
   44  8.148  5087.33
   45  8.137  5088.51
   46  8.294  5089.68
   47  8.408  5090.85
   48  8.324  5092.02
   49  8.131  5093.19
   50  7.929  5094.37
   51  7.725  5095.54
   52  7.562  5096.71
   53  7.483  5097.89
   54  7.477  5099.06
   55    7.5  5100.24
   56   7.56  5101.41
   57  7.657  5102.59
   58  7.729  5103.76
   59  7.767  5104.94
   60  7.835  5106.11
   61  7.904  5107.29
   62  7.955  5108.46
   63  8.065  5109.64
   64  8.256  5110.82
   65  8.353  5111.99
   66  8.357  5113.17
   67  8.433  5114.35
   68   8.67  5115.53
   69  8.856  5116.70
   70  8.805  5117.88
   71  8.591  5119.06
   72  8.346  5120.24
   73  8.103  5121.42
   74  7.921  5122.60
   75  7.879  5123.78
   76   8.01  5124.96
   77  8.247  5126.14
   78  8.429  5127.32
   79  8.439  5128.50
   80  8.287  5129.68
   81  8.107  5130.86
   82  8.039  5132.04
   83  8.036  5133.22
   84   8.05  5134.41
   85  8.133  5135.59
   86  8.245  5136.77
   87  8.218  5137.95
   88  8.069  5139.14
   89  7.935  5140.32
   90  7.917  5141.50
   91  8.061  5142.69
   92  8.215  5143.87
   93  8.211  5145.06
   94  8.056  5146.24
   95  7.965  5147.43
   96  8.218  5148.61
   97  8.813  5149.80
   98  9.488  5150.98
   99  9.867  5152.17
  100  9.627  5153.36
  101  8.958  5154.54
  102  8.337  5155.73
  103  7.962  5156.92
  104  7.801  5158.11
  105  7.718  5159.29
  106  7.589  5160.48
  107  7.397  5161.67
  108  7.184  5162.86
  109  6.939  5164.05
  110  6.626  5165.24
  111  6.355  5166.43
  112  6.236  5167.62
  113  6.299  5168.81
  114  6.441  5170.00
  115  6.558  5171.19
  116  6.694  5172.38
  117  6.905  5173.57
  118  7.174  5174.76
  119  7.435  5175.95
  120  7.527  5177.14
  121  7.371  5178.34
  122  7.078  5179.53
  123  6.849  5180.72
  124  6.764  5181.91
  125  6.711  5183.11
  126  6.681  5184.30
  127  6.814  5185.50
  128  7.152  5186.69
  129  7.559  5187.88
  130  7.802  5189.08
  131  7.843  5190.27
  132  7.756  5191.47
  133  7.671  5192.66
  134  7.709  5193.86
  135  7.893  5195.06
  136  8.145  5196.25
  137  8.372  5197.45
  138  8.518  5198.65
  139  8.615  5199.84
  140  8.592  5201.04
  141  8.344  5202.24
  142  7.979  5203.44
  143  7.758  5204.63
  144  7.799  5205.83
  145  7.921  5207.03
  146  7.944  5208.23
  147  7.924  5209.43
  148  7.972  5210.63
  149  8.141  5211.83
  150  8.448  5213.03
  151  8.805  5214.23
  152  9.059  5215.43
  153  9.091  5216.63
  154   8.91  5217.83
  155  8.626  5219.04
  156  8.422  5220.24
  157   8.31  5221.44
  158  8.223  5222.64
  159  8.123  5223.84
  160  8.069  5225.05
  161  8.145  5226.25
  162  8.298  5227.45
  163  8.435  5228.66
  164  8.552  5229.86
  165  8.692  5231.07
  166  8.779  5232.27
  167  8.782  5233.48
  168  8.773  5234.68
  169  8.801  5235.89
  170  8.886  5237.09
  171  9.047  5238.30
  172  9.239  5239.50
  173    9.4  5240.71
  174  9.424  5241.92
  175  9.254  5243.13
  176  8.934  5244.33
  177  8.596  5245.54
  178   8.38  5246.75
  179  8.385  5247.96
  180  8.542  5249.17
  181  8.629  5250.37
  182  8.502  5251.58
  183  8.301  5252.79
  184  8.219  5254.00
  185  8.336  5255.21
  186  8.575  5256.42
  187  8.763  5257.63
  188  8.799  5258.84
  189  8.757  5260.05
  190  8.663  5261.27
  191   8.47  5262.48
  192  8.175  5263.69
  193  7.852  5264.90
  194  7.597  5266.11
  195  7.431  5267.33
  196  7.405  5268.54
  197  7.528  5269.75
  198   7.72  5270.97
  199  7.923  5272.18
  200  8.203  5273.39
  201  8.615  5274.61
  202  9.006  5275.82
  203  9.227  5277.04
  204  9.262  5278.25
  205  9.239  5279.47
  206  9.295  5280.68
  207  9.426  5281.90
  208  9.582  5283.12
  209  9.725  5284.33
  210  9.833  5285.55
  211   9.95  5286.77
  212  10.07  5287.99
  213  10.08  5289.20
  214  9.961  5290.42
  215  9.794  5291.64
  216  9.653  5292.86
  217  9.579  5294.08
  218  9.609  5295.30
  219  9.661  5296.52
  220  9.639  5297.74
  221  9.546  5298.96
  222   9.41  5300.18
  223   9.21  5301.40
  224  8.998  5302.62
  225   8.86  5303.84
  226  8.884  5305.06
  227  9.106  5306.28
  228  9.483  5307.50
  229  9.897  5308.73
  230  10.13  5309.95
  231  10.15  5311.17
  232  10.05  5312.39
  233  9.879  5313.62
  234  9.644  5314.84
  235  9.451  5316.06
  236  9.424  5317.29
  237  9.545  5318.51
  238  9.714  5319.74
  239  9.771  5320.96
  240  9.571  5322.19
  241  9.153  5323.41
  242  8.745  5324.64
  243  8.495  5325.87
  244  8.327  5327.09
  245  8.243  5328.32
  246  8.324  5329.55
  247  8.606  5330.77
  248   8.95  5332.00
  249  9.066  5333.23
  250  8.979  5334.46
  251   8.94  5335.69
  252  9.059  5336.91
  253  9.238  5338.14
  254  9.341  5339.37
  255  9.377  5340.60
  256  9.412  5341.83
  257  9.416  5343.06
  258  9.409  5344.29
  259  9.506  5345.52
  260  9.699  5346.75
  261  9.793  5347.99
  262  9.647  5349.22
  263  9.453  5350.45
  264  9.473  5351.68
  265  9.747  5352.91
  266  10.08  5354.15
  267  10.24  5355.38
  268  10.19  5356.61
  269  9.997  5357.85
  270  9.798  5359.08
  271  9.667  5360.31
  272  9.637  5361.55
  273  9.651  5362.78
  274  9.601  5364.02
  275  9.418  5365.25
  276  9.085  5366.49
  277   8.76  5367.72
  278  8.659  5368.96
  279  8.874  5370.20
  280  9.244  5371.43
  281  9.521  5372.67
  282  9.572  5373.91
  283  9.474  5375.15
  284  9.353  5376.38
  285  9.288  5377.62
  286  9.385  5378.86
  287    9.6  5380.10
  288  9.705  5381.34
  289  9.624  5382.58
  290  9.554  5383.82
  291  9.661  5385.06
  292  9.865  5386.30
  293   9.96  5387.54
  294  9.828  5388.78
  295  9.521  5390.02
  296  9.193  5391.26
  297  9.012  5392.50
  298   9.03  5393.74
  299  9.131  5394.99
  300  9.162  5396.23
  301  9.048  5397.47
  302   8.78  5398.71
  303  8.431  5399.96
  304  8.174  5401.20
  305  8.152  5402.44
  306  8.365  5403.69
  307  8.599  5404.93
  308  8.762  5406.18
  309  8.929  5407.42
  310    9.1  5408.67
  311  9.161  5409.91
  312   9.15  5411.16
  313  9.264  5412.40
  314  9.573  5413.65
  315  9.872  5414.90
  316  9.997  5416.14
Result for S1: 1.25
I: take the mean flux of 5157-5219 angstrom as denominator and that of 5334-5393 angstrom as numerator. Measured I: 1.2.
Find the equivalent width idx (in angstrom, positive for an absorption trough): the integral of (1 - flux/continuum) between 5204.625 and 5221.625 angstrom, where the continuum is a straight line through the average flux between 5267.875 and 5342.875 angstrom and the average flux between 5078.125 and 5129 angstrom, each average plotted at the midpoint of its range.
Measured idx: 0.7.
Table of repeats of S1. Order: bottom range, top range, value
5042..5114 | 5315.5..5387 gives 1.27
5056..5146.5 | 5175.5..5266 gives 1.06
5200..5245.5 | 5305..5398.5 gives 1.16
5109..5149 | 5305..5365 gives 1.24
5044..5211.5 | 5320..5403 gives 1.27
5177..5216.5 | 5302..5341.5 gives 1.24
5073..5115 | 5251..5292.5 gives 1.18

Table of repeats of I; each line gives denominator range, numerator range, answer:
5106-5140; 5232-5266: 1.05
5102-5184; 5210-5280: 1.08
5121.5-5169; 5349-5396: 1.19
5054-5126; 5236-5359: 1.12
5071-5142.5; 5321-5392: 1.16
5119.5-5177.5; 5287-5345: 1.19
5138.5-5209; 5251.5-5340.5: 1.18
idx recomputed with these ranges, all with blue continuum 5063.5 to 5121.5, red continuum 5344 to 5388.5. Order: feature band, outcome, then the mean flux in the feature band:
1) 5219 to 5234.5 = 0.7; 8.43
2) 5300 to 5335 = 0.2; 9.24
